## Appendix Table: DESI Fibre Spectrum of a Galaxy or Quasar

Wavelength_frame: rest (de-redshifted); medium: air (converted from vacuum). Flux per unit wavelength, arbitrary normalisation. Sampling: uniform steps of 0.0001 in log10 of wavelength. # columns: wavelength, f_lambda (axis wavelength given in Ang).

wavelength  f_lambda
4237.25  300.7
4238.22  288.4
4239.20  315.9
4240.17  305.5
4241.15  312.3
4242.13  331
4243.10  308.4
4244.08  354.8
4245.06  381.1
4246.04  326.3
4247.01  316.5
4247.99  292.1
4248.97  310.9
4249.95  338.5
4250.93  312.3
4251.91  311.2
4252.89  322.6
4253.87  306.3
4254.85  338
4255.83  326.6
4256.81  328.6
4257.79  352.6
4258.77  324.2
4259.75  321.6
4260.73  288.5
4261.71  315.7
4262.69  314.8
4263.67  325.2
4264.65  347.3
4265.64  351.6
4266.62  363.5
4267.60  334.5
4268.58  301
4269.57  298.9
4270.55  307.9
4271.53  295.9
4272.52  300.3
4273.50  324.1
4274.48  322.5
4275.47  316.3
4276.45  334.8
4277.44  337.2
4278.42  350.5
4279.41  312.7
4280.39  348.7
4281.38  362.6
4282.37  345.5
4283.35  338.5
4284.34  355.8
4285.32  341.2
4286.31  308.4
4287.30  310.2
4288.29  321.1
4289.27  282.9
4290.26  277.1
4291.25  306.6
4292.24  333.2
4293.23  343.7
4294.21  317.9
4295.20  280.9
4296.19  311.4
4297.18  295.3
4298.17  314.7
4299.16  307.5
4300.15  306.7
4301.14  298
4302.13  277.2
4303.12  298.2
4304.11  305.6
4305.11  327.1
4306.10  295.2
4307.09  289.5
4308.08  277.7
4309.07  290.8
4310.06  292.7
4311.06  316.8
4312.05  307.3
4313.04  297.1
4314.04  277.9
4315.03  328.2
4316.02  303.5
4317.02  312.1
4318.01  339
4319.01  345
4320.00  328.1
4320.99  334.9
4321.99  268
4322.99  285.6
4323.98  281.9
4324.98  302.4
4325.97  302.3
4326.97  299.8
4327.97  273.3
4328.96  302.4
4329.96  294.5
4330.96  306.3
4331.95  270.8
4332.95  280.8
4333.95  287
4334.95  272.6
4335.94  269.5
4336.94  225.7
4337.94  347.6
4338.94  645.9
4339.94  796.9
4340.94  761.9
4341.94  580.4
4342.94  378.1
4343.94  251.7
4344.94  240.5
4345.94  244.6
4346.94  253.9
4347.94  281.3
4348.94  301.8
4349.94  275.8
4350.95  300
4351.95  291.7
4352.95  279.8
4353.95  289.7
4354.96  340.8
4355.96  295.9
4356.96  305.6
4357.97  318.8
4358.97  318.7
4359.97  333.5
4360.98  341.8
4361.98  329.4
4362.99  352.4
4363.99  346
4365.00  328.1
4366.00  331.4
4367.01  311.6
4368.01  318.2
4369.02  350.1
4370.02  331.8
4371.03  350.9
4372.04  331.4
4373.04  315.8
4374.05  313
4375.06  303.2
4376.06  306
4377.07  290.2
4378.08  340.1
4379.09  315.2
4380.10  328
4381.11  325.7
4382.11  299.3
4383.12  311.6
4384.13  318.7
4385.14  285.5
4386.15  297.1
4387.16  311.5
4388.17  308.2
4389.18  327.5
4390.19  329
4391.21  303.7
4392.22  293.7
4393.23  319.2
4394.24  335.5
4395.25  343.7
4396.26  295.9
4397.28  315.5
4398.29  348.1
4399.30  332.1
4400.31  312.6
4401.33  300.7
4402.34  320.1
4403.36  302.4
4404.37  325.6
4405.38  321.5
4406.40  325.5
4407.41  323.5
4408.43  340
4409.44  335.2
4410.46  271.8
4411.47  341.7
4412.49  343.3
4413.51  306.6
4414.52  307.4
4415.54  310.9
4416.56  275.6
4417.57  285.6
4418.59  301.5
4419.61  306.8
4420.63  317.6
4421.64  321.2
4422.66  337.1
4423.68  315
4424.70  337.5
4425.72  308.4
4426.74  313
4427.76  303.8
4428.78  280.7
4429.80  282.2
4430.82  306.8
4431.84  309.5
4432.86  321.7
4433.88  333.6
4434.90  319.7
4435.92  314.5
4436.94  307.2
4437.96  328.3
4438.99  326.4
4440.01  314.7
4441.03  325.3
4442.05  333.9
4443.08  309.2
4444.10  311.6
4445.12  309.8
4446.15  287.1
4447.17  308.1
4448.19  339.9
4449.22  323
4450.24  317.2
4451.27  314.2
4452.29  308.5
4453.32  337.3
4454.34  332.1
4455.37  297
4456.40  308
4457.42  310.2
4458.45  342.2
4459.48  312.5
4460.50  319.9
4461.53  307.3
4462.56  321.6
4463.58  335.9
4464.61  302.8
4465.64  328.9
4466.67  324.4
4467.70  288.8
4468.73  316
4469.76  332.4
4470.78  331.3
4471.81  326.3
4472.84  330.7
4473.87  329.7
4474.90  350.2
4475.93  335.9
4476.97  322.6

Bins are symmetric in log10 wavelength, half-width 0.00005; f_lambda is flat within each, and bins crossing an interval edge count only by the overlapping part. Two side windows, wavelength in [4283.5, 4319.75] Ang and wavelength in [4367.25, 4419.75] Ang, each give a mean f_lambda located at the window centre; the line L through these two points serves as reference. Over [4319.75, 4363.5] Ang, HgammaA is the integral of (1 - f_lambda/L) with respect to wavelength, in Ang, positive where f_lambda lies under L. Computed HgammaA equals -2.93 Ang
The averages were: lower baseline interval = 309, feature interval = 333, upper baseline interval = 316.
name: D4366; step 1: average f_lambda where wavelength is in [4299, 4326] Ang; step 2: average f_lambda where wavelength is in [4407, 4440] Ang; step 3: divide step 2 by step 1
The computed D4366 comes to 1.0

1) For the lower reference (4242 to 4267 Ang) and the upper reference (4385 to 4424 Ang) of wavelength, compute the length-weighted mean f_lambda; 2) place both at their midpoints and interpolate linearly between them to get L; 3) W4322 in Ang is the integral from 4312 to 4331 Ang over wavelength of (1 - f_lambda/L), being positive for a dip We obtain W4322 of 1.0 Ang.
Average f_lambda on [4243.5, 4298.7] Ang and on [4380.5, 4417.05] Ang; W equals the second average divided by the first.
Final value 0.98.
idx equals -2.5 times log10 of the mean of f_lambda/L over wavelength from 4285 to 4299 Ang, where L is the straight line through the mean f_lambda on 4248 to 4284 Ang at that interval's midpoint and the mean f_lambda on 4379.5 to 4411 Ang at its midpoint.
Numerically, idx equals 0.05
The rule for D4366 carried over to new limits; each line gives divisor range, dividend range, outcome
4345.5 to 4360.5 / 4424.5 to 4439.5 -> 1.06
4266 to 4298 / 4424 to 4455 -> 0.98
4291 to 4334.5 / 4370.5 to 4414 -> 1.05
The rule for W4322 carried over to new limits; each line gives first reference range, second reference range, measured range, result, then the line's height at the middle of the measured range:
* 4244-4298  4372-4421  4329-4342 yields -3.4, 319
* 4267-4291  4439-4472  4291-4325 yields 1.7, 321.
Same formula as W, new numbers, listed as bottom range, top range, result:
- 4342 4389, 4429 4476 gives 1.02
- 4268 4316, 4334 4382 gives 1.09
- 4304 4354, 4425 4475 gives 0.97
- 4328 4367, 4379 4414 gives 0.93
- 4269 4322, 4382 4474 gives 1.01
